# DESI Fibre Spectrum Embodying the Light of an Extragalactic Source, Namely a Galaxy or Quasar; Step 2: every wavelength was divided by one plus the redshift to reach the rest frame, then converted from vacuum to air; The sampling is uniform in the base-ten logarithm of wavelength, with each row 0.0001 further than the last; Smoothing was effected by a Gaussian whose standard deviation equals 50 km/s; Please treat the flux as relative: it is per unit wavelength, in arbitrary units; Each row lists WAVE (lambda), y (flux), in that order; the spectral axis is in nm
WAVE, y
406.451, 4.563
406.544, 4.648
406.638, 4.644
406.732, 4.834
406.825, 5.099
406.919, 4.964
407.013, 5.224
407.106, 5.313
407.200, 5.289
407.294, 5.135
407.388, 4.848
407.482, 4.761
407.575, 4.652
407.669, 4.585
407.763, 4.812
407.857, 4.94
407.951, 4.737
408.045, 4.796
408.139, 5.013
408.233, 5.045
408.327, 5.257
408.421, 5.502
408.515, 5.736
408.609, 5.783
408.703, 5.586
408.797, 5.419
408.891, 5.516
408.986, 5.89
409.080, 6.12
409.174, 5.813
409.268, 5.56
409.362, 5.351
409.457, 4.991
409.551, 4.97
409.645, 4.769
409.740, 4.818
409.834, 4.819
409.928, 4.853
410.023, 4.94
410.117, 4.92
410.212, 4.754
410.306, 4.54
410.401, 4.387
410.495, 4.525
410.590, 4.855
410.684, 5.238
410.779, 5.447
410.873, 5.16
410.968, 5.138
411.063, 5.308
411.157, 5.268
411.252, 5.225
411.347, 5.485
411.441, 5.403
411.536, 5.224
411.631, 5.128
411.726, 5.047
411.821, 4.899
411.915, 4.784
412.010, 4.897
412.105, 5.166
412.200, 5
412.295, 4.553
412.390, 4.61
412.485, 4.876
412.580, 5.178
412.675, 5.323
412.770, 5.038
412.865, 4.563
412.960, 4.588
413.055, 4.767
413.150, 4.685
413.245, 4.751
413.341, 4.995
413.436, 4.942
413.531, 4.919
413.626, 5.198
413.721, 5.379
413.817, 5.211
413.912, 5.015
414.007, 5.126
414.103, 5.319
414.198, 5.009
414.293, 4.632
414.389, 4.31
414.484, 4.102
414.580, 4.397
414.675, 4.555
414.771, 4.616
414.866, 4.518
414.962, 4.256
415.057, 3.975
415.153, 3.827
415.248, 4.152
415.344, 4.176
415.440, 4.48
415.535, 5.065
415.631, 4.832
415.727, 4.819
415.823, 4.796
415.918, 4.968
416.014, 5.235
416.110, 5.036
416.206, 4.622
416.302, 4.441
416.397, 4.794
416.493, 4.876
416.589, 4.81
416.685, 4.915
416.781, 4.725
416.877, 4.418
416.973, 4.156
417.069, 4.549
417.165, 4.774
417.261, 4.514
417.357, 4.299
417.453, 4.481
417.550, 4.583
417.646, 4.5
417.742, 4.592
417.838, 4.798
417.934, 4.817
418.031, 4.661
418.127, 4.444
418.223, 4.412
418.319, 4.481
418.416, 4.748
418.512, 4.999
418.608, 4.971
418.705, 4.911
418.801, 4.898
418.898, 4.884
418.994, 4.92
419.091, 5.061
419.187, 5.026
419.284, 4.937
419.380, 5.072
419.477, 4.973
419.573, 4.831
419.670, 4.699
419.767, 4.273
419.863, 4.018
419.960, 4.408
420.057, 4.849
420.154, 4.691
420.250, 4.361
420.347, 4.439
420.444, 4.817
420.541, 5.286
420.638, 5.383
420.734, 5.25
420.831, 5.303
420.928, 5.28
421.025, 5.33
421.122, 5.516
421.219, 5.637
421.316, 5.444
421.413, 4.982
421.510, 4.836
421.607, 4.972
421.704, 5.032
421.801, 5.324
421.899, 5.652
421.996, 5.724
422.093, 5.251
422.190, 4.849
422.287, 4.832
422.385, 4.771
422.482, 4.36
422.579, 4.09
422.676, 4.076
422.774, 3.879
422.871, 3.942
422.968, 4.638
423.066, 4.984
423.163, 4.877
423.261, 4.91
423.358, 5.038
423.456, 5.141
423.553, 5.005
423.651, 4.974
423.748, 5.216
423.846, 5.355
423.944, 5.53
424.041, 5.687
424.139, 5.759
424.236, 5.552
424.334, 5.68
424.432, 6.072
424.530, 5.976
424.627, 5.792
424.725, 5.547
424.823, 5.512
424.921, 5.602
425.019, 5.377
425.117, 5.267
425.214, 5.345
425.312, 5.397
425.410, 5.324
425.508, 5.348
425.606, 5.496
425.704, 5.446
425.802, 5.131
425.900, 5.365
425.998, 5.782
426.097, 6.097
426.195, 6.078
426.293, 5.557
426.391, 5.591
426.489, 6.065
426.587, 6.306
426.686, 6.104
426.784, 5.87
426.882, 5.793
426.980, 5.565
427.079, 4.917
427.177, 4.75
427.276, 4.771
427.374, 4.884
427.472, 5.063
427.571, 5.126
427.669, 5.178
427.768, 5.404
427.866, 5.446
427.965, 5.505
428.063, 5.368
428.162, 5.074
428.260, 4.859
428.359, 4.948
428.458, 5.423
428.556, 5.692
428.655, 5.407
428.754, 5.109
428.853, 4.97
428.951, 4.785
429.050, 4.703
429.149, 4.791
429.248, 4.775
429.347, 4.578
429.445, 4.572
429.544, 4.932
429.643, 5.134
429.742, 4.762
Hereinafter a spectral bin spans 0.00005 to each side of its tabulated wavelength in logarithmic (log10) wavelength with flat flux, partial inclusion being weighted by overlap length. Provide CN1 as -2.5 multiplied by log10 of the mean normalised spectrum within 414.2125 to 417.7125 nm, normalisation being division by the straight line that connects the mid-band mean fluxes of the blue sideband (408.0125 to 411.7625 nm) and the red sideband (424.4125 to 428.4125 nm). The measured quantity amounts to 0.16 mag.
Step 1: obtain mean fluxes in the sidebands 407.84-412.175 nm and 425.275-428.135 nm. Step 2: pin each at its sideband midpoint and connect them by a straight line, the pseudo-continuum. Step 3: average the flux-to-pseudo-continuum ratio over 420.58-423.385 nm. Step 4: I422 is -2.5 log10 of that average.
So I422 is 0.09 mag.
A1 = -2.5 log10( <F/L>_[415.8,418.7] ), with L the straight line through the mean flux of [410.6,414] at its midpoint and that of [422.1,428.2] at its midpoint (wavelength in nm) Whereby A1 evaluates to 0.10 mag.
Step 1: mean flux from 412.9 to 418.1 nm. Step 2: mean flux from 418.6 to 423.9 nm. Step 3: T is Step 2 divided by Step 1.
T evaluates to 1.05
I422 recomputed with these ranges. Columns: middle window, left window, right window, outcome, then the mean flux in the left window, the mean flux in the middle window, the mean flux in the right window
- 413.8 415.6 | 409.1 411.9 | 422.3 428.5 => 0.13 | 5.07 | 4.56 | 5.28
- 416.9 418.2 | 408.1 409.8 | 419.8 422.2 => 0.14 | 5.39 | 4.55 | 5.06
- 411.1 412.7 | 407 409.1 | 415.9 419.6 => -0.01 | 5.2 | 5.06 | 4.75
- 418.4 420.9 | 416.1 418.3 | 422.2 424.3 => -0.03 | 4.61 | 4.85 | 4.89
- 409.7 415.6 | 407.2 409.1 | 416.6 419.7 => 0.03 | 5.19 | 4.84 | 4.72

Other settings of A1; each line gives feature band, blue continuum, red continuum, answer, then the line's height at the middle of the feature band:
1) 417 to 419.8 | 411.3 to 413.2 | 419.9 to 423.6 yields 0.05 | 4.94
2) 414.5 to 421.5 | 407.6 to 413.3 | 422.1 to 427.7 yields 0.10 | 5.18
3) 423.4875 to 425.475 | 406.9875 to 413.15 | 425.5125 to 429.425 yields -0.04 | 5.28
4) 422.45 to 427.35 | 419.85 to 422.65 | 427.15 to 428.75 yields -0.05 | 5.1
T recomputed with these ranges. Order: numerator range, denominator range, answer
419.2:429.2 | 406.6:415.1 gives 1.04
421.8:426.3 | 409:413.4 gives 1.04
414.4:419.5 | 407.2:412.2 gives 0.91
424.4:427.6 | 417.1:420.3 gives 1.18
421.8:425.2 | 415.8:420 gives 1.09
